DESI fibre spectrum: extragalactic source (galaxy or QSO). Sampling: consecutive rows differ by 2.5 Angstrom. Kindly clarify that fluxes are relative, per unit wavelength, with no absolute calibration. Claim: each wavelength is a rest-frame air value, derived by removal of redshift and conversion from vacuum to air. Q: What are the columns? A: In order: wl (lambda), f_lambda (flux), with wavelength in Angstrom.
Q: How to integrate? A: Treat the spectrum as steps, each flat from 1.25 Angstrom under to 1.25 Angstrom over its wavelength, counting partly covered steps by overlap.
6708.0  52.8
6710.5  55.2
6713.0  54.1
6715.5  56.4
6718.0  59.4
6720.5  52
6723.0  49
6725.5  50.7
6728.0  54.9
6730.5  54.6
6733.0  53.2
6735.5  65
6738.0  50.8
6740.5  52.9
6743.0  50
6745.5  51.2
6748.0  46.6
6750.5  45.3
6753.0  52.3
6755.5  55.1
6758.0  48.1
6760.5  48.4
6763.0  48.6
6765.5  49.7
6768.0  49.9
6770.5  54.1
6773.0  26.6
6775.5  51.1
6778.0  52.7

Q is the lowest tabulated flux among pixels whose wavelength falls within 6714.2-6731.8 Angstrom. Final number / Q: 49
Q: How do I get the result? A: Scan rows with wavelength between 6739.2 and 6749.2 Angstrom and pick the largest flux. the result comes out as 52.9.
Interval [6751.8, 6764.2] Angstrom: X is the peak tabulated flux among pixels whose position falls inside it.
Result 55.1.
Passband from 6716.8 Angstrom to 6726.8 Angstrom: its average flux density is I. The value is 52.8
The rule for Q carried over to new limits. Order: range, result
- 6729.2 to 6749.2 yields 46.6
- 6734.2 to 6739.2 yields 50.8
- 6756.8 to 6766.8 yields 48.1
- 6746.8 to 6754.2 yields 45.3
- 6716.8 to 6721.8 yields 52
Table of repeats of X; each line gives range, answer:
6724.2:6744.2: 65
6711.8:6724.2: 59.4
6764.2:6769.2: 49.9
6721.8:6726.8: 50.7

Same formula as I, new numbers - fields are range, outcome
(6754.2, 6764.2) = 50.1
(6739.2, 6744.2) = 51.5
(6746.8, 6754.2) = 48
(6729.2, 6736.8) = 57.5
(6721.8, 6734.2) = 52.5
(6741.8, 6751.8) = 48.3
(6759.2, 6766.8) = 48.9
